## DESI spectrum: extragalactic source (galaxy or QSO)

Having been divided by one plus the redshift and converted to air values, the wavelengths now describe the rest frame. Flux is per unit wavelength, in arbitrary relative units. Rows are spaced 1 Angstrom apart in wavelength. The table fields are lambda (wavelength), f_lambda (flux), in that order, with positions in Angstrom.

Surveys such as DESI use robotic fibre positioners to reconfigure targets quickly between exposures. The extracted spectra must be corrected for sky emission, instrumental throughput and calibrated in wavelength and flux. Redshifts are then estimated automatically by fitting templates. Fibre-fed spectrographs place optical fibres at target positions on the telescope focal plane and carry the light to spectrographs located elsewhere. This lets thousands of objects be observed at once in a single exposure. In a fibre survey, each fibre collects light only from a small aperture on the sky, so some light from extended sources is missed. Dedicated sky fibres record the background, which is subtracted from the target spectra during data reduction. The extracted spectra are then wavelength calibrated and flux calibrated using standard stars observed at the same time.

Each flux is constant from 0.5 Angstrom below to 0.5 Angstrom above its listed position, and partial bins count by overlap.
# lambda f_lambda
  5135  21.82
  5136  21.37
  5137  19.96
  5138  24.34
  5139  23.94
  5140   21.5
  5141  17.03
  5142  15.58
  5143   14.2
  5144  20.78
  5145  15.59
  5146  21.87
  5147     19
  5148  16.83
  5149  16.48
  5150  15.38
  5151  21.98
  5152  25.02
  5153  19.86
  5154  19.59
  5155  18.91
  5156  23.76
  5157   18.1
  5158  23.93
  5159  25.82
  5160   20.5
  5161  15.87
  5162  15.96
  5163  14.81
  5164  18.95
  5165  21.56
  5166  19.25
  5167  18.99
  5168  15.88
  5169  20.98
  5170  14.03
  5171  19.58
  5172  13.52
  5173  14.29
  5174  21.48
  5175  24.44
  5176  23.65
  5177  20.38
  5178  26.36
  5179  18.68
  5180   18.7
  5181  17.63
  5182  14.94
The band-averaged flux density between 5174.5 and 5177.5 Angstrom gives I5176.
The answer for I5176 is 22.8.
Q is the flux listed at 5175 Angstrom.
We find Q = 24.44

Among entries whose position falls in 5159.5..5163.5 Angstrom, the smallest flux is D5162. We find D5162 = 14.81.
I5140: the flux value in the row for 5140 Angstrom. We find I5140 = 21.5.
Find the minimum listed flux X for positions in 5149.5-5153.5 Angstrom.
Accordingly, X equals 15.38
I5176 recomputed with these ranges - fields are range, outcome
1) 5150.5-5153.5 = 22.3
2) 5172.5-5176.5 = 21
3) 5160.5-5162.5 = 15.9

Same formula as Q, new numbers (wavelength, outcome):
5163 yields 14.81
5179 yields 18.68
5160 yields 20.5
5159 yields 25.82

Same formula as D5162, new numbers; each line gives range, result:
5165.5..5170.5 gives 14.03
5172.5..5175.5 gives 14.29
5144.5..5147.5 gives 15.59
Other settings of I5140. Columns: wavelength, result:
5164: 18.95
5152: 25.02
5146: 21.87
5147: 19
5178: 26.36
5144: 20.78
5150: 15.38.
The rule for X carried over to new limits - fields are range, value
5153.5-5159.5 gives 18.1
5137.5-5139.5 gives 23.94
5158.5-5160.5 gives 20.5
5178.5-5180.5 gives 18.68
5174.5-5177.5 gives 20.38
